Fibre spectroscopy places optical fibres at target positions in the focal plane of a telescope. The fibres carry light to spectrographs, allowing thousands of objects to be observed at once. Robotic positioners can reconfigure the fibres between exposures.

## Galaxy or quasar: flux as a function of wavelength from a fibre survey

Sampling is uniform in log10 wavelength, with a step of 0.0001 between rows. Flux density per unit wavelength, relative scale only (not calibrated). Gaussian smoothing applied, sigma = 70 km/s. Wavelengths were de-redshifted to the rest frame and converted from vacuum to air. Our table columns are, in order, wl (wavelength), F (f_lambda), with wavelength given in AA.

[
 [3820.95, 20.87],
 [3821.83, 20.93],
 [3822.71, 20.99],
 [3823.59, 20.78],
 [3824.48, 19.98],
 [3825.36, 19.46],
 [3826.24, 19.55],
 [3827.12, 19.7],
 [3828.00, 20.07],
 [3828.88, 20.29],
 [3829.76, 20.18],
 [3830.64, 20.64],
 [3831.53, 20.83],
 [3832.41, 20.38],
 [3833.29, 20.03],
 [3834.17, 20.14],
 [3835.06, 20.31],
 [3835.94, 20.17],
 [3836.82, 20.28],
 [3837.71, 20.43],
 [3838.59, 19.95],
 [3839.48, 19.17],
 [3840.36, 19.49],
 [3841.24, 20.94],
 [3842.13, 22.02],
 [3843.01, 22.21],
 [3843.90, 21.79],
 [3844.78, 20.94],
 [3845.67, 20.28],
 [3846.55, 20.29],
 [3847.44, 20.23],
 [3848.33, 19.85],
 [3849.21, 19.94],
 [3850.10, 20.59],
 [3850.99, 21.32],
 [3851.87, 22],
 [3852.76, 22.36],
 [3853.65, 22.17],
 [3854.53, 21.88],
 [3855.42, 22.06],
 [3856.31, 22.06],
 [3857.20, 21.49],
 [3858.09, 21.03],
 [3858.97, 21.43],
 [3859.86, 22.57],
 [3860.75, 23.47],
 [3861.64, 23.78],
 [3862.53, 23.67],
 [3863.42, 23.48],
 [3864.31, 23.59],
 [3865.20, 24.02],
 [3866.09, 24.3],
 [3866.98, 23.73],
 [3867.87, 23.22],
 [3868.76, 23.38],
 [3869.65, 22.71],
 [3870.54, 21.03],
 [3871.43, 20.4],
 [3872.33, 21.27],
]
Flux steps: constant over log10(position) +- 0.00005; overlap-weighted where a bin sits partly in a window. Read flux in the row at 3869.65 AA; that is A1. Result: 22.71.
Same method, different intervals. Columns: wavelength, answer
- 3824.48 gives 19.98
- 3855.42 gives 22.06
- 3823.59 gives 20.78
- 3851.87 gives 22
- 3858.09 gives 21.03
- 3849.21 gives 19.94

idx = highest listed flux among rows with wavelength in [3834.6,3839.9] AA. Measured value 20.43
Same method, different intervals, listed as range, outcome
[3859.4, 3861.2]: 23.47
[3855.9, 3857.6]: 22.06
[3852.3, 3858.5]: 22.36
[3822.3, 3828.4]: 20.99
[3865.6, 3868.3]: 24.3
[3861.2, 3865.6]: 24.02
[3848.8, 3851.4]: 21.32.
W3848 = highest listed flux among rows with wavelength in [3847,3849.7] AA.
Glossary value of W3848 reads 20.23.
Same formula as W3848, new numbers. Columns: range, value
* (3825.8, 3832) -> 20.83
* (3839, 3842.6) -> 22.02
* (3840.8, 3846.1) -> 22.21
